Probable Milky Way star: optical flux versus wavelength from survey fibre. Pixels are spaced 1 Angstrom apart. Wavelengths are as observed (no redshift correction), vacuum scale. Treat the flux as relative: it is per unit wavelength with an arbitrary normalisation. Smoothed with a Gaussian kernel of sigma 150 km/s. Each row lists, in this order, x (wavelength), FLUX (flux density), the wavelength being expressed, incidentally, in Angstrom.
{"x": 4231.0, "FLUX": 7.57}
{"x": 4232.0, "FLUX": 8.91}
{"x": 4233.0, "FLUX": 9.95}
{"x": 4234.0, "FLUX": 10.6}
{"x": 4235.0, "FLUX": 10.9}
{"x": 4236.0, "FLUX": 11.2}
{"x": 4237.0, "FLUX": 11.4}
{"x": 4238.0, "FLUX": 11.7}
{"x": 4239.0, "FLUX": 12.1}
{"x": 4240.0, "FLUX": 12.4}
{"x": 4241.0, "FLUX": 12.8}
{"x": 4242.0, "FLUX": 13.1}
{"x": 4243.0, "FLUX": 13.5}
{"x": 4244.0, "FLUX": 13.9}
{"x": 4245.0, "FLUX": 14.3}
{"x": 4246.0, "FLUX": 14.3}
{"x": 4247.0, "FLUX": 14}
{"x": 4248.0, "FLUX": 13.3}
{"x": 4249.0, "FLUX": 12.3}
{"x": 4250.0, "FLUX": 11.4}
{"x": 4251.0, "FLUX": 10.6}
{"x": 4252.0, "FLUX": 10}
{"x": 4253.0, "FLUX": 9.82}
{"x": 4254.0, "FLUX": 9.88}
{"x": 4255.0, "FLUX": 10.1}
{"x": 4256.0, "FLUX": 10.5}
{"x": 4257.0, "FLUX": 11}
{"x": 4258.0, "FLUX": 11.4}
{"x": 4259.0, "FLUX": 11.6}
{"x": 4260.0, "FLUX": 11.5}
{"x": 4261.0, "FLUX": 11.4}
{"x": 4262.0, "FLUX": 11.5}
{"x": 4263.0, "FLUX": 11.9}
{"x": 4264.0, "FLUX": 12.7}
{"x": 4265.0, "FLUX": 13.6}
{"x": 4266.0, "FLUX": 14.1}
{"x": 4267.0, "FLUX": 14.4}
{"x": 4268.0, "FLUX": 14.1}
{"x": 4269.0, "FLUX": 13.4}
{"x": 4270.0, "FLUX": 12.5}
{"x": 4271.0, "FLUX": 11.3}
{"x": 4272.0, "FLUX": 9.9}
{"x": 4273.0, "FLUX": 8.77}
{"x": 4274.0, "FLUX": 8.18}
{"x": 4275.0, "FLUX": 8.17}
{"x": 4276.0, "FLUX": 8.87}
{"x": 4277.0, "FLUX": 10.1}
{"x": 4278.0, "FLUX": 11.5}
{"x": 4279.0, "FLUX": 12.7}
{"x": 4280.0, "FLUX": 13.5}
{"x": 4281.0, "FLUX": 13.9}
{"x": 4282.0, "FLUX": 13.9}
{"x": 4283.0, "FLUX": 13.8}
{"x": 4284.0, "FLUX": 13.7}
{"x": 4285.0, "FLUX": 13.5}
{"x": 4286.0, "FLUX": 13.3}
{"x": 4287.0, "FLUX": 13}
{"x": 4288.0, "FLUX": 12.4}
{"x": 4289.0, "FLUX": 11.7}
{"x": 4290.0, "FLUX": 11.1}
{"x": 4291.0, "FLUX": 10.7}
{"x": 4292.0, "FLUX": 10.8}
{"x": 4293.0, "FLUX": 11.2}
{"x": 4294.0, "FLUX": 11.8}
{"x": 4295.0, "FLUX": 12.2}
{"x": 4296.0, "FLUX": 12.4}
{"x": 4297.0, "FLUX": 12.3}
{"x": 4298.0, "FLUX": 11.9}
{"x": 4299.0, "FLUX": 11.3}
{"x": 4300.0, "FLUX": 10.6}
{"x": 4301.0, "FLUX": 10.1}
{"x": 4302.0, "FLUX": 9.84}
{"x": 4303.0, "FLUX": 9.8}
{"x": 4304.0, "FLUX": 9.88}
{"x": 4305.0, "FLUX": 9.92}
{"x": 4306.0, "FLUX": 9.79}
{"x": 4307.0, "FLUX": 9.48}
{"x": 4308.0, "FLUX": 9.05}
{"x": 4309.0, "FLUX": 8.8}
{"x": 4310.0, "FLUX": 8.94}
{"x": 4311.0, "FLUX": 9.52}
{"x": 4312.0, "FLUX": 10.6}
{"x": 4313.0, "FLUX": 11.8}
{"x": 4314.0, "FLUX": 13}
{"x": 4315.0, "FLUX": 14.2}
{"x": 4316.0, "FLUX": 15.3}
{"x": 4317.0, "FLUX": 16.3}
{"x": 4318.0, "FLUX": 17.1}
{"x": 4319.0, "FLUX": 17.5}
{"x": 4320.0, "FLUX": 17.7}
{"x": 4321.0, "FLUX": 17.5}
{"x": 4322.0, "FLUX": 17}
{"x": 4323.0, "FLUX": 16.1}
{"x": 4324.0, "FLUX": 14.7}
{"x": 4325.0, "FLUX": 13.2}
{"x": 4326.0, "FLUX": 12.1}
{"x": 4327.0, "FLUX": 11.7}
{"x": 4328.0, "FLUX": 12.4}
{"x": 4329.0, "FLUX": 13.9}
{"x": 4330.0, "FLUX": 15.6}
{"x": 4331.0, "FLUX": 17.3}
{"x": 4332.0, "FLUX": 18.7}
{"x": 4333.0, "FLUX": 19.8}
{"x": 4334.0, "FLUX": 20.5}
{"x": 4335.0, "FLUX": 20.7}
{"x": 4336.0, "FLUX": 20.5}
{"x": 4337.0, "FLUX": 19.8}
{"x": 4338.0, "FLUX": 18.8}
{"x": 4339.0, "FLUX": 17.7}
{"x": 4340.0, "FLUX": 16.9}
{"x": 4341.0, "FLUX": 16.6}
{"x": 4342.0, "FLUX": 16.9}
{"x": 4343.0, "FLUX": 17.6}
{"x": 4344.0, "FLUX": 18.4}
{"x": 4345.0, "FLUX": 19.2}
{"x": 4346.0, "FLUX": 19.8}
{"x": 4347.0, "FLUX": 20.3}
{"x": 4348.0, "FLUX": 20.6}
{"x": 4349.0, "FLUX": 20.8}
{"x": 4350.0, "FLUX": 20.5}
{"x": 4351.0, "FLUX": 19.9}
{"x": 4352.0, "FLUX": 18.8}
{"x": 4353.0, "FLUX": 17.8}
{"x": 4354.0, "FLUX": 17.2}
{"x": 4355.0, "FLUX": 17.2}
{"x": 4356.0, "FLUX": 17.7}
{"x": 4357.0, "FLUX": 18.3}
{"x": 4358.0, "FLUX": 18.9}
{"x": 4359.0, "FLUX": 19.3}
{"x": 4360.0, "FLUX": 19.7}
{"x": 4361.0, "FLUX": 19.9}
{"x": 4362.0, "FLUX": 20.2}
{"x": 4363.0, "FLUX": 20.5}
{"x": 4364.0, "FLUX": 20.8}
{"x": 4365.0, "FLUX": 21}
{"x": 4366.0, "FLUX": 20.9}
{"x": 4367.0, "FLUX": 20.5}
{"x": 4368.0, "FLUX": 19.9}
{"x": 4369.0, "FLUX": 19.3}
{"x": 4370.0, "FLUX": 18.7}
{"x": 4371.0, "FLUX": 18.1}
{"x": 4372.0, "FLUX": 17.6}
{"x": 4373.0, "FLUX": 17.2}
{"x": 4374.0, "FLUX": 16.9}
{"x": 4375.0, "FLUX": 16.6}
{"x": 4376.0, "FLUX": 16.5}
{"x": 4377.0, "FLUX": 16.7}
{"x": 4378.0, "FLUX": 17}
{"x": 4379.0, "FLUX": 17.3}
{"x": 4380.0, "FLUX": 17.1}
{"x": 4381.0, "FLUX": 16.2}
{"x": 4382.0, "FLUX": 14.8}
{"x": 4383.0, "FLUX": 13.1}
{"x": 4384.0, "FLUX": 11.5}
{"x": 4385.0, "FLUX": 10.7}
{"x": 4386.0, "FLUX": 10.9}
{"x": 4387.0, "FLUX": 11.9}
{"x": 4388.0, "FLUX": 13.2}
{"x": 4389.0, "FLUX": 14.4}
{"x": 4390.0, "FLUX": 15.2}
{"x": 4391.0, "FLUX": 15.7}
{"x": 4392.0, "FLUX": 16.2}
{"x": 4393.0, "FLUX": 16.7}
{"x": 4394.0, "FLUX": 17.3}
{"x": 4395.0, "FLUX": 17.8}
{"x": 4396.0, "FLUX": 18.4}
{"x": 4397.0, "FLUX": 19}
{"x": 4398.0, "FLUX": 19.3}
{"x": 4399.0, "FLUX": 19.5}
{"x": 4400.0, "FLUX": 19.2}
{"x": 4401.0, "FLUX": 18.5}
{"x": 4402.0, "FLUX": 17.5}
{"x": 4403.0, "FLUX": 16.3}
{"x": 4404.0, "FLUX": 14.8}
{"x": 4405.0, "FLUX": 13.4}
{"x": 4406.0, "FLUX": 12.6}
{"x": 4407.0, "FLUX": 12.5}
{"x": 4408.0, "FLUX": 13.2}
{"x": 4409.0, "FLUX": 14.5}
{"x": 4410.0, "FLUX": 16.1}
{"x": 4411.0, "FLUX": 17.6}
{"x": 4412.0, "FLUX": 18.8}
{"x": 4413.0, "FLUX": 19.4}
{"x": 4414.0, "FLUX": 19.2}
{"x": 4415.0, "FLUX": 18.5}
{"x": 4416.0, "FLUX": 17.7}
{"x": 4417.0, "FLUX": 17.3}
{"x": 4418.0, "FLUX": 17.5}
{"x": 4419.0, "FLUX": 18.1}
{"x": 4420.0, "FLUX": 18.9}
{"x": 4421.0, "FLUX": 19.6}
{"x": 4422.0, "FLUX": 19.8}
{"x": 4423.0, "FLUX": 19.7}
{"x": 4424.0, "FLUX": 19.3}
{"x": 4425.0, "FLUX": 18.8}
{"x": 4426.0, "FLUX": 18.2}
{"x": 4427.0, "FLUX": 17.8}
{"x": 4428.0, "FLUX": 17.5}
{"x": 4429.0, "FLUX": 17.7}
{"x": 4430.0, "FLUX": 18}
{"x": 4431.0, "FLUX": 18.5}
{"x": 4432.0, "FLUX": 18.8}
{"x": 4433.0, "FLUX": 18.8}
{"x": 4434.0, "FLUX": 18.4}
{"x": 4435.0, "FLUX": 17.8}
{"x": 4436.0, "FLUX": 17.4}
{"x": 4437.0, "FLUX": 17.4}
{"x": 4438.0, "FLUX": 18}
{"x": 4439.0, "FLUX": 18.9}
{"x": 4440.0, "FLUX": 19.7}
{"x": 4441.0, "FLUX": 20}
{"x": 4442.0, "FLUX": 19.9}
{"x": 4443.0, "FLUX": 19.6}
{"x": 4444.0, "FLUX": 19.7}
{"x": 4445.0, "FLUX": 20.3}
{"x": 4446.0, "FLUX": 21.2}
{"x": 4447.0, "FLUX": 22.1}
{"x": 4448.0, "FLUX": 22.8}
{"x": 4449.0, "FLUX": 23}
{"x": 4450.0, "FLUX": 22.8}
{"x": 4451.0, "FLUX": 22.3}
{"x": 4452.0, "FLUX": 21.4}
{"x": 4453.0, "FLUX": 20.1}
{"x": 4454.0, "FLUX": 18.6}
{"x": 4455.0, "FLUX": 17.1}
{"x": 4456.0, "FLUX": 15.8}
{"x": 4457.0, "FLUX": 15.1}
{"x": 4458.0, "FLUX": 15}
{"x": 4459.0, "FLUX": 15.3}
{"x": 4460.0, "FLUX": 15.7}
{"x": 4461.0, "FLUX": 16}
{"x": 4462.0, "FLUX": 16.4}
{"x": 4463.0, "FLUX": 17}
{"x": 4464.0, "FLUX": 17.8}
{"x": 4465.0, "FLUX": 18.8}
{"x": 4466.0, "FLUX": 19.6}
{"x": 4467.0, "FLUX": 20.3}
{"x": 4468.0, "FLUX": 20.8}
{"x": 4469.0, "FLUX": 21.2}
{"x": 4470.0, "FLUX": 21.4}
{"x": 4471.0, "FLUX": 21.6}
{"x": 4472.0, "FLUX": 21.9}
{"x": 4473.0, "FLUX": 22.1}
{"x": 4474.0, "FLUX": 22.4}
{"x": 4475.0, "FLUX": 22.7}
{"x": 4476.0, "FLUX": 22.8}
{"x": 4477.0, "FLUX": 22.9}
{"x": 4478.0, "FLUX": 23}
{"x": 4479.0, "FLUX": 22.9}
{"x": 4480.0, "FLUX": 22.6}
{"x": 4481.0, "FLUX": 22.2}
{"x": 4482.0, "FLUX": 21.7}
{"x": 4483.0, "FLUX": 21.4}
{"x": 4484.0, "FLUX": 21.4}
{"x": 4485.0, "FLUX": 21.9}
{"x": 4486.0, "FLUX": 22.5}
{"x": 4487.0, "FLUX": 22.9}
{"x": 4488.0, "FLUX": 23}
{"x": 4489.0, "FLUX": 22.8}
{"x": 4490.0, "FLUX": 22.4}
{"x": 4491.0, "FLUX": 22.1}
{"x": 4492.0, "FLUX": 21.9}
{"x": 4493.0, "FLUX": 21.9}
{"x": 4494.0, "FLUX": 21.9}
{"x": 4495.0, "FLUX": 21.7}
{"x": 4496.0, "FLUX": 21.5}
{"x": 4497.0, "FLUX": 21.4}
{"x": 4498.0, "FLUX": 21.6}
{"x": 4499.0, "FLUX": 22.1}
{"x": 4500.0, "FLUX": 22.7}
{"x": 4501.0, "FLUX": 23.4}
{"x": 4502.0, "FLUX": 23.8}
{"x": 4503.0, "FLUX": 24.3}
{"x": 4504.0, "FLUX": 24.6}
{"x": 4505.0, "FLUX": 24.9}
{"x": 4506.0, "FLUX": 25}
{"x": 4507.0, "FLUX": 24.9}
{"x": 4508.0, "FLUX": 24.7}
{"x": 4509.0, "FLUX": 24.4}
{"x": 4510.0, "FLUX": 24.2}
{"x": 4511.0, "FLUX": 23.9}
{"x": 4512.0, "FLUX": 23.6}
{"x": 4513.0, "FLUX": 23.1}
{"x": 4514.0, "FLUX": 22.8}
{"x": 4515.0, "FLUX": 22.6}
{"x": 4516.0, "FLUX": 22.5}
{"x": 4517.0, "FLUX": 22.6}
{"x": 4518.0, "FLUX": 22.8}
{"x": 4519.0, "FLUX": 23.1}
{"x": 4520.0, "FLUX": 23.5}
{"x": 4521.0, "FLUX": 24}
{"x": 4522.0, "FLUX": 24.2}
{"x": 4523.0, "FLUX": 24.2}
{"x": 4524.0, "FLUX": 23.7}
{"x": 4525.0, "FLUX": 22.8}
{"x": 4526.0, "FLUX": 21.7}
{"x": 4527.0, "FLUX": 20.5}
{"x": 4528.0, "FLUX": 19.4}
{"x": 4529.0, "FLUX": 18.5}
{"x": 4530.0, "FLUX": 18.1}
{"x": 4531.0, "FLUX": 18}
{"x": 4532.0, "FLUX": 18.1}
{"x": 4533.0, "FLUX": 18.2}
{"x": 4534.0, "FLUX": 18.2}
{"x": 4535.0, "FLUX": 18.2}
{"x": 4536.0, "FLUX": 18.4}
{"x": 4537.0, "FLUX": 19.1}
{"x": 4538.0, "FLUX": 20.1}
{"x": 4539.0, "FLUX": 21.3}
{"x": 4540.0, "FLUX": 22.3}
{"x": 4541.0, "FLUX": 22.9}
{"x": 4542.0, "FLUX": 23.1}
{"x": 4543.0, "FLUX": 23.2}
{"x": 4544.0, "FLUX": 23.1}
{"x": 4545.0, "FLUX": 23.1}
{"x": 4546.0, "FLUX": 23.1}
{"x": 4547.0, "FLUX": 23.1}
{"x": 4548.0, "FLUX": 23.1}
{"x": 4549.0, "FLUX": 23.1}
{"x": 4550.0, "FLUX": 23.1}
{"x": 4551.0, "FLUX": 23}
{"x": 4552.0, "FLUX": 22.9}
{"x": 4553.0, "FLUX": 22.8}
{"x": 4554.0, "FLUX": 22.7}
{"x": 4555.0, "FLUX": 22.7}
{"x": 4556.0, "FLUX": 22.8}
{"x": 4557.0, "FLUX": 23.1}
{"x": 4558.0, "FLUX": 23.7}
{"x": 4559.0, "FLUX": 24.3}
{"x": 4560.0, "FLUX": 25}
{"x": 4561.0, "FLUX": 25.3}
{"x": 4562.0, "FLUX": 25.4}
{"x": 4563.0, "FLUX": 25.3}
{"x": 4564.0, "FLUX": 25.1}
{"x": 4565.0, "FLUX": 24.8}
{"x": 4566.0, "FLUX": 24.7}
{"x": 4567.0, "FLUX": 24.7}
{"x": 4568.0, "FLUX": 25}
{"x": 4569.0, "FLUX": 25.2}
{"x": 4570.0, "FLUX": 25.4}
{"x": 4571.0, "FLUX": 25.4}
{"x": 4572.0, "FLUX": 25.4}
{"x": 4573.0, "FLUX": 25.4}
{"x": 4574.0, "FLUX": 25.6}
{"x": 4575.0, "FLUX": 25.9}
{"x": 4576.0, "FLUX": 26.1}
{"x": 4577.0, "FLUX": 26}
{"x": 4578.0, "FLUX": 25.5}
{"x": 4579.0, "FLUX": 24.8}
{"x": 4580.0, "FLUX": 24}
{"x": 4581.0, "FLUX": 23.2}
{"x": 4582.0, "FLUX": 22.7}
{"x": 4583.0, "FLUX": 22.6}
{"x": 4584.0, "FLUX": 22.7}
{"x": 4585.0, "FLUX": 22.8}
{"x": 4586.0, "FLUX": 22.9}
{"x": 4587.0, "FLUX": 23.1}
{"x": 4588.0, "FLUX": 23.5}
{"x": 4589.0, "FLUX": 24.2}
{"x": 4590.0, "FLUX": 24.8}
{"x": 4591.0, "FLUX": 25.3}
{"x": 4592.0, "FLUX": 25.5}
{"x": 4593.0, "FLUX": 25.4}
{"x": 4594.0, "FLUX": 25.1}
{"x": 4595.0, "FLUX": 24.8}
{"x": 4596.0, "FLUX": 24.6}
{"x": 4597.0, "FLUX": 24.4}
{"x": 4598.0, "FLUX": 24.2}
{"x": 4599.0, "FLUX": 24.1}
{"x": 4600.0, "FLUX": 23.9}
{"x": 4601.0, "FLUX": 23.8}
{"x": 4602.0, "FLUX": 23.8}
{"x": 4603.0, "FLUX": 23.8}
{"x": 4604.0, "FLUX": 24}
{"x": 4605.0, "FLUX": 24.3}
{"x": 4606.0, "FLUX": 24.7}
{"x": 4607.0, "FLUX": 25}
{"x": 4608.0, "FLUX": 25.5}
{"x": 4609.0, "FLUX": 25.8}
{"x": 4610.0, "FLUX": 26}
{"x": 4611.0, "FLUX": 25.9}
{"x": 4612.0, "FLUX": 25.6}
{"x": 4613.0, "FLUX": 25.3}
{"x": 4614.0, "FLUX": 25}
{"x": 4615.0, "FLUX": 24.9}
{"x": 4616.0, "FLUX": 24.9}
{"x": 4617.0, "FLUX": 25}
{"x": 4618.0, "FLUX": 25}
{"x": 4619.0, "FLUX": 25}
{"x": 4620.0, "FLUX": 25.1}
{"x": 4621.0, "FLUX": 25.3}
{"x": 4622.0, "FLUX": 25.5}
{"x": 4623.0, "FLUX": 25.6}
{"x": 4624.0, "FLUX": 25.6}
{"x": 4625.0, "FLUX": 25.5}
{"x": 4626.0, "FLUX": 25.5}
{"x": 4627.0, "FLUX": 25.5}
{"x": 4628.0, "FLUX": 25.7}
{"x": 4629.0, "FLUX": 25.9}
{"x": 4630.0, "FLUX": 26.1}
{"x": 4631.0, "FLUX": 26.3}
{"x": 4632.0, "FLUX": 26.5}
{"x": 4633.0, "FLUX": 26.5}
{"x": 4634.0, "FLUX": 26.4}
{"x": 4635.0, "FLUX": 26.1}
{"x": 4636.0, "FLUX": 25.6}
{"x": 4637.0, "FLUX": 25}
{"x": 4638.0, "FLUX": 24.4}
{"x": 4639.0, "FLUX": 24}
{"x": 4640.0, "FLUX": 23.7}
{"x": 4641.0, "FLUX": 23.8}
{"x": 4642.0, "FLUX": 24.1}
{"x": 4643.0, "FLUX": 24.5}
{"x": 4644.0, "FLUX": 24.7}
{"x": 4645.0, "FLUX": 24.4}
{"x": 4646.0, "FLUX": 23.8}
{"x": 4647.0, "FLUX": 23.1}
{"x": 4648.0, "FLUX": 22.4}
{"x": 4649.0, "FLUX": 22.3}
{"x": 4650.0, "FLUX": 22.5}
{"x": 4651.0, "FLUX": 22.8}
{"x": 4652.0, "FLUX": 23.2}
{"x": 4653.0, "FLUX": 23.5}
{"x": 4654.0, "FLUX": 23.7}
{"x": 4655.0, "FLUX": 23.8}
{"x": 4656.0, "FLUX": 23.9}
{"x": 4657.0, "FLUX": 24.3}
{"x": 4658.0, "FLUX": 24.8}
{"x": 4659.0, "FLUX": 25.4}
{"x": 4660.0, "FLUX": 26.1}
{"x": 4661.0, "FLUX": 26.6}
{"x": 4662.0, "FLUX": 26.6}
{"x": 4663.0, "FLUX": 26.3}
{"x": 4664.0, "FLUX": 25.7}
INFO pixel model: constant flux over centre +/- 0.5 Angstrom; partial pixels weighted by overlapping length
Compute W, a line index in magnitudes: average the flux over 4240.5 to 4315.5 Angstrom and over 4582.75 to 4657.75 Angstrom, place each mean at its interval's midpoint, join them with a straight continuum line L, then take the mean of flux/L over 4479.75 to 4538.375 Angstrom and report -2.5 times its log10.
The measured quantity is -0.09 mag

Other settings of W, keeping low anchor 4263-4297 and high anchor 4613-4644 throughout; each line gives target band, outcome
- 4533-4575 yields -0.037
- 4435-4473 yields -0.036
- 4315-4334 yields -0.157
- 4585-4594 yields -0.023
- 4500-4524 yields -0.143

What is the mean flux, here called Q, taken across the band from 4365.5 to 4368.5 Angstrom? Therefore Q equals 20.4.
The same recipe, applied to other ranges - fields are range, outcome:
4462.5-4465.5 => 17.9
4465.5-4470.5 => 20.7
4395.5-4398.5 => 18.9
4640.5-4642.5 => 24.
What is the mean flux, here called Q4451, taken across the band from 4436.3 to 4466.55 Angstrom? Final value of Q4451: 18.9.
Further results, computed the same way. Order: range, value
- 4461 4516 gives 22.2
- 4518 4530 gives 22.2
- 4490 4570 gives 22.7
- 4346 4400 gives 17.6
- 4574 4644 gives 24.8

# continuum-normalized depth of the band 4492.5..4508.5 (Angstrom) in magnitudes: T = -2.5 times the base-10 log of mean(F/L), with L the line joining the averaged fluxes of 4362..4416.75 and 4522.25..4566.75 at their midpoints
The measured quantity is -0.12 mag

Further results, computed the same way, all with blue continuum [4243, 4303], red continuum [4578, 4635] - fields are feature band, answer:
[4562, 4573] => -0.08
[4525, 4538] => 0.15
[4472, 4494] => -0.12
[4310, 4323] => -0.08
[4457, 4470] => 0.08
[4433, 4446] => -0.04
